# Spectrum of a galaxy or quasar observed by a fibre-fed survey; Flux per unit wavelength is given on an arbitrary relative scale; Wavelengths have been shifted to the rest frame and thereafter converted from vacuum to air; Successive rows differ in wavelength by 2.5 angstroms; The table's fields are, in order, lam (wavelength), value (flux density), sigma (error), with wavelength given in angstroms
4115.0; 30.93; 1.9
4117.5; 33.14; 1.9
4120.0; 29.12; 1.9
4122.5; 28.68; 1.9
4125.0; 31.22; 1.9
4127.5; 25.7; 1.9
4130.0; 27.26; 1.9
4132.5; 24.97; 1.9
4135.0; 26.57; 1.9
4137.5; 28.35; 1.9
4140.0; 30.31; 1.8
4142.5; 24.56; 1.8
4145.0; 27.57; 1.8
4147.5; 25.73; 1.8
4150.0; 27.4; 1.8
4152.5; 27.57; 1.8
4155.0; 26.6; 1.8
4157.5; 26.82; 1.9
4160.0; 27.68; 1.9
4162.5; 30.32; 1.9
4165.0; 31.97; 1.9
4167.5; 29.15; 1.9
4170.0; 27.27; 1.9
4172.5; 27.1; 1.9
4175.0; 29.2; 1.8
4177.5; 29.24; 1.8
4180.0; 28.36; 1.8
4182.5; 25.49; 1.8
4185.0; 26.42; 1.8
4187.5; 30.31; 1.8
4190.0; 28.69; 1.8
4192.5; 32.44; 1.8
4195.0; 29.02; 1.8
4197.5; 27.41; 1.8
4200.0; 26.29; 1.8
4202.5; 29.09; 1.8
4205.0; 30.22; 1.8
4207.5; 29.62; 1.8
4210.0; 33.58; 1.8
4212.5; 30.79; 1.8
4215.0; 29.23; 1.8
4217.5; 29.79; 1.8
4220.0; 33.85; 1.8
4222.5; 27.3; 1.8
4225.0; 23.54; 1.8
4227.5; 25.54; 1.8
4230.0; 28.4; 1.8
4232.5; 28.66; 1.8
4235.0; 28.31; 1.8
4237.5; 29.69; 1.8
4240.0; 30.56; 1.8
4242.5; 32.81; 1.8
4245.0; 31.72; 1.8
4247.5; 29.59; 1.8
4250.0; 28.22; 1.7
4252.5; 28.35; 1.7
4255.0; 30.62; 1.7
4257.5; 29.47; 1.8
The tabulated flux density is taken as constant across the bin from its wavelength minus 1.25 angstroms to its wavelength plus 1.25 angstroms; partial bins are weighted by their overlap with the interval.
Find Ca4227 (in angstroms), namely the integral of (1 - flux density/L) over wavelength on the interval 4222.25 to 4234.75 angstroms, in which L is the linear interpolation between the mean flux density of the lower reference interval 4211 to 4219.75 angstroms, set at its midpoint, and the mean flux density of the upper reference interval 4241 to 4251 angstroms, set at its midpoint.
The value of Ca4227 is 1.55 angstroms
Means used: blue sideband 30.5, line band 26.8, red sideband 30.6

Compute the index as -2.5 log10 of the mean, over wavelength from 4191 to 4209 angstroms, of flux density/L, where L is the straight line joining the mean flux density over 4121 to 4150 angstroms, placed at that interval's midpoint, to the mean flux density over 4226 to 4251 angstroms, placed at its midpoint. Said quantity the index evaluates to -0.02 mag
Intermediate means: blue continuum 27.4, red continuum 29.3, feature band 29.2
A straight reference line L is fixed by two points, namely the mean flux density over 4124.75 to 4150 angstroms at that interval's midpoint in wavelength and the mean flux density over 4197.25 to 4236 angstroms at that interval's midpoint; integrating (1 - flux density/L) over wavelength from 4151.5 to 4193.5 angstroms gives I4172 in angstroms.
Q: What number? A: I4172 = -0.9 angstroms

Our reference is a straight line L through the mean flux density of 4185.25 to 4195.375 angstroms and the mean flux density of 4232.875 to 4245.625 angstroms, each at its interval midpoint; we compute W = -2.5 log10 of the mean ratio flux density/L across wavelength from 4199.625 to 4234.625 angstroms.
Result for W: 0.04 mag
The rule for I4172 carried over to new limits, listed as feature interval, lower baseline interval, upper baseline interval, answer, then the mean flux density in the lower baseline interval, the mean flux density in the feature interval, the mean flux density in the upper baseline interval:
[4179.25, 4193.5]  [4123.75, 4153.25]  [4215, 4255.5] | -0.2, 27.3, 28.6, 29.2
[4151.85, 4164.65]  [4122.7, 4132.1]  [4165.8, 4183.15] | 0.0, 27.8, 28.1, 28.2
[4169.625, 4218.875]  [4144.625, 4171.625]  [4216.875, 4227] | -1.5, 28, 29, 28.3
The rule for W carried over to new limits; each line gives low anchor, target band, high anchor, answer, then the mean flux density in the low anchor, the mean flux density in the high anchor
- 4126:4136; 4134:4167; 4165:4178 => -0.02 mag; 26.2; 28.7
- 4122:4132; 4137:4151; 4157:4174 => 0.04 mag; 27.9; 28.7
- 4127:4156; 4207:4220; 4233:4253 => -0.07 mag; 26.9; 29.9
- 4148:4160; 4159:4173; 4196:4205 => -0.07 mag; 27.1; 28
